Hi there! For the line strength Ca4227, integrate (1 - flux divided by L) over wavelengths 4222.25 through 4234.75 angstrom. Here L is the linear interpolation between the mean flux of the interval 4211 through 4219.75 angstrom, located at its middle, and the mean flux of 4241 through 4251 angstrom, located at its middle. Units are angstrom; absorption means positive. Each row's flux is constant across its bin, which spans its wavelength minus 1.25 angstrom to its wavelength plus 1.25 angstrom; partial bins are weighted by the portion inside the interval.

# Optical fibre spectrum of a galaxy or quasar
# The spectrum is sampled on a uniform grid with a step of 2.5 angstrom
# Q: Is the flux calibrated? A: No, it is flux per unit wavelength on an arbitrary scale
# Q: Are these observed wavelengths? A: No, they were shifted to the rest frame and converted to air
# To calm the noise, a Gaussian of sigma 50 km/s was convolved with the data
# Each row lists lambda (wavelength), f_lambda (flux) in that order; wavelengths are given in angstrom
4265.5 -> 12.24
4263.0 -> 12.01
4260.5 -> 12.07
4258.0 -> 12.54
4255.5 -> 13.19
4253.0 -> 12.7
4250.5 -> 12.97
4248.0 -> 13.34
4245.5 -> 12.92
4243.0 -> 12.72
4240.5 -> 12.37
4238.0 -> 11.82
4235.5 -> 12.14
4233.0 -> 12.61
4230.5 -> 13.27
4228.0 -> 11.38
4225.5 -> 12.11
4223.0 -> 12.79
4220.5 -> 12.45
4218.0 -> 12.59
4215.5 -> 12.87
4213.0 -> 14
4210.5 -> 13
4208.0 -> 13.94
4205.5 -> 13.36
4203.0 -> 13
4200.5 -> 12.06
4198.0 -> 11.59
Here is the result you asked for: 0.6 angstrom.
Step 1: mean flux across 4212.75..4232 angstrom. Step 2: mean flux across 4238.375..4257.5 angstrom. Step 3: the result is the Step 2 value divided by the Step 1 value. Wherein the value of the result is 1.0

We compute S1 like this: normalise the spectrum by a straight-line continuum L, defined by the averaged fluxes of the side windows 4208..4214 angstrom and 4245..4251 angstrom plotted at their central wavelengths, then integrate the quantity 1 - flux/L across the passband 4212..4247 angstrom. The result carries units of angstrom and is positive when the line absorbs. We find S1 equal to 2.0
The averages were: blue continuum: 13.6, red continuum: 13.1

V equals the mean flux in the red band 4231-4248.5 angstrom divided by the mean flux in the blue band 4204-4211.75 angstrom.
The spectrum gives 0.94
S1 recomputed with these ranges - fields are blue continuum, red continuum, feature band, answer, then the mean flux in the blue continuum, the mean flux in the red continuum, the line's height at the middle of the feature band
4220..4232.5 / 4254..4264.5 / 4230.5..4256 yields -0.53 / 12.4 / 12.5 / 12.4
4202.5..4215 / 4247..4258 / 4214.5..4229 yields 1.03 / 13.5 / 13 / 13.3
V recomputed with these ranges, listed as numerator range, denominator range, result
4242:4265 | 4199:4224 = 0.98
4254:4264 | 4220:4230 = 1.02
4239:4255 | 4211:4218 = 0.97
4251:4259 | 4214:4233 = 1.02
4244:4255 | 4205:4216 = 0.96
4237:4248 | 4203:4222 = 0.96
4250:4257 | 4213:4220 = 1.00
